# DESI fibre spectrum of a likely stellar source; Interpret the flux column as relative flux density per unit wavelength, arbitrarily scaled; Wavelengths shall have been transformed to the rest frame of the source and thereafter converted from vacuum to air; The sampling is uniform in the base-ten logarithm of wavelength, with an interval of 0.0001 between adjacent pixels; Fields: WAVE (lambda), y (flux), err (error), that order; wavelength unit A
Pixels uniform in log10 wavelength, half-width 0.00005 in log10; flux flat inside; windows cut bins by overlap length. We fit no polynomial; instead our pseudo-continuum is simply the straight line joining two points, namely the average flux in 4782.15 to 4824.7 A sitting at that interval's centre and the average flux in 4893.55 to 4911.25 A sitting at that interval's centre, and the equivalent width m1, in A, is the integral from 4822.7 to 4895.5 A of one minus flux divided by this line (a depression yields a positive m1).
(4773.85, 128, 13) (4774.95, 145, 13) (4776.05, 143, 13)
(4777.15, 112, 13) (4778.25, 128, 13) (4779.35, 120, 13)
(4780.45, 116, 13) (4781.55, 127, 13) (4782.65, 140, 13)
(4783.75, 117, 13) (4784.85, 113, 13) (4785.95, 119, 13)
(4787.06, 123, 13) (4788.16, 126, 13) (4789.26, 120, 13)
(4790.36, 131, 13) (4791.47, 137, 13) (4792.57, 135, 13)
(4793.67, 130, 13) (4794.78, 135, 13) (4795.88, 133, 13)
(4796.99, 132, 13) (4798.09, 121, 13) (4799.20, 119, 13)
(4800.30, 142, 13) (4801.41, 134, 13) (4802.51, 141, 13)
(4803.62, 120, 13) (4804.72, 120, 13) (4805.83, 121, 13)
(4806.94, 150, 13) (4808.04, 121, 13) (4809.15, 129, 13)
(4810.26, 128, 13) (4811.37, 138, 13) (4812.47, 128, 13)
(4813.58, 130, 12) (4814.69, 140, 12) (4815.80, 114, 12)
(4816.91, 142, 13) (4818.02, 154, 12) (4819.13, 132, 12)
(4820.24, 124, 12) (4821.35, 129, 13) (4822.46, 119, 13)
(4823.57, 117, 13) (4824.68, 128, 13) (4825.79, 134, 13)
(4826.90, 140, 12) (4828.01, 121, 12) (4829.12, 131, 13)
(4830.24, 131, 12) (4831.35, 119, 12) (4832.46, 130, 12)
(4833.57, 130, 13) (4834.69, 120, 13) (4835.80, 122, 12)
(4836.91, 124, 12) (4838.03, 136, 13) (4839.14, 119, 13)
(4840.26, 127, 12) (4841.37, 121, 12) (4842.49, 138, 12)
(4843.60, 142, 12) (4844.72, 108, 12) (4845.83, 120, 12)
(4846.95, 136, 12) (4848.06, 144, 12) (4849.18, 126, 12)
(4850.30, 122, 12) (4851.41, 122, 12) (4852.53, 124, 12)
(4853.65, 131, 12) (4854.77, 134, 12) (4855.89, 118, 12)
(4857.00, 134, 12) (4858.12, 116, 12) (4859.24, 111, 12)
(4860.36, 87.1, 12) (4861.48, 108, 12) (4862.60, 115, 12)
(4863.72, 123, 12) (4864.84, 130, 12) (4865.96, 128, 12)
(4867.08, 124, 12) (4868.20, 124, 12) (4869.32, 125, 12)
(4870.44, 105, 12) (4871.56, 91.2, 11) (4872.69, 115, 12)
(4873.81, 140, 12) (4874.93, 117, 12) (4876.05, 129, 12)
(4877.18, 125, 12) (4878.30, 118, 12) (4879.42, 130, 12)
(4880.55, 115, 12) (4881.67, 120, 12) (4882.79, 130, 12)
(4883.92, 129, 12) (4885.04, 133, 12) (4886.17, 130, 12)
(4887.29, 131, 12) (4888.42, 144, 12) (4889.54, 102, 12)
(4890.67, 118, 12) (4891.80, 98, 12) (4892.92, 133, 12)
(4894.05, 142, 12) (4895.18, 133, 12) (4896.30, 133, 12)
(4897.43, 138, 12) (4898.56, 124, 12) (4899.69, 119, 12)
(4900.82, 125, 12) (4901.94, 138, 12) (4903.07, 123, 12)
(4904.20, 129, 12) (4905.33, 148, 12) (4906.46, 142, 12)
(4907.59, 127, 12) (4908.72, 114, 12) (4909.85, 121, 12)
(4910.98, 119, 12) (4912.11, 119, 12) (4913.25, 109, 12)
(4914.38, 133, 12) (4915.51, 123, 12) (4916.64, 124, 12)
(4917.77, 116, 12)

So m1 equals 3.0 A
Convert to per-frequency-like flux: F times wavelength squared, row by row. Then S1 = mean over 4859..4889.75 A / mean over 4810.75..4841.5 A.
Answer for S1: 0.96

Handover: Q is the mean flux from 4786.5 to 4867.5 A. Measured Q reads 127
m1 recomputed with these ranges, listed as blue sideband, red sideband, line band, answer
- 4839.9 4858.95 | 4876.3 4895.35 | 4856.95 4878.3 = 1.39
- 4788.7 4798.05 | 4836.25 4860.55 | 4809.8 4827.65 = -0.37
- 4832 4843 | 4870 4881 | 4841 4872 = 0.22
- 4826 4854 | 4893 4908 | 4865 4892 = 1.75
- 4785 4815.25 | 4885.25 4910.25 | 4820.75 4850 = 0.36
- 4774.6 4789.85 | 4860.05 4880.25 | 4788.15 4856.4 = -3.81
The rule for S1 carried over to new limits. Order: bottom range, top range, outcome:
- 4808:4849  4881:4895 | 1.00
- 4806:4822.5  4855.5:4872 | 0.90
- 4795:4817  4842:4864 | 0.96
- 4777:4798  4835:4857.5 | 1.03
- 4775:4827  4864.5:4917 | 1.01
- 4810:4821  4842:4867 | 0.94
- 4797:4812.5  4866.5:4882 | 0.95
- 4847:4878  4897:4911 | 1.08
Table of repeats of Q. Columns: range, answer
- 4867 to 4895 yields 123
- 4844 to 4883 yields 121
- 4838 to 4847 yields 126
